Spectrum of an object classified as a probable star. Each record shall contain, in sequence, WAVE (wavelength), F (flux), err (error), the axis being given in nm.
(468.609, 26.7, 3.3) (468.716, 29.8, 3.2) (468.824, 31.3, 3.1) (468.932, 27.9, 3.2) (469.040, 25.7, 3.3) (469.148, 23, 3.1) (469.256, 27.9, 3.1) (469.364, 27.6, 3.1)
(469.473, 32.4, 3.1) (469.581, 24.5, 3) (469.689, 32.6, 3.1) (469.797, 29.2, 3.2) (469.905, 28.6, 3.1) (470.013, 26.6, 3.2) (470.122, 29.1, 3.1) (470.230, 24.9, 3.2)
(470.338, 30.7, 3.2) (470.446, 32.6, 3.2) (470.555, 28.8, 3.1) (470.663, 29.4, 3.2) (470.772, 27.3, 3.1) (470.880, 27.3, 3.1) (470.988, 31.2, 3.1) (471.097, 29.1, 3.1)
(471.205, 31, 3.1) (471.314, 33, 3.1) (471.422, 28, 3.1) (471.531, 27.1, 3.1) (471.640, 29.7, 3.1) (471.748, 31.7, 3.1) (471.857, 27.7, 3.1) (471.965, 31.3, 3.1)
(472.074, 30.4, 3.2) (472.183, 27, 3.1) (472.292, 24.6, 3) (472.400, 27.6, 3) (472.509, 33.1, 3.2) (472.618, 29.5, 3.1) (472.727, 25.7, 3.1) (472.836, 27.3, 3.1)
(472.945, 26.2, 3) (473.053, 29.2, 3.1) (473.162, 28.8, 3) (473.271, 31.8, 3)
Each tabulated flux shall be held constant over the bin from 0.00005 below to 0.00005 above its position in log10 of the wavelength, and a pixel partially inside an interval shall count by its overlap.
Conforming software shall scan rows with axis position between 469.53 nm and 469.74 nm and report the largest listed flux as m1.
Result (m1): 32.6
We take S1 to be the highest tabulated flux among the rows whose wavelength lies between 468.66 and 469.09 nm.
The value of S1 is 31.3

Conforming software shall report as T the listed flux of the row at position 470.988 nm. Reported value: 31.2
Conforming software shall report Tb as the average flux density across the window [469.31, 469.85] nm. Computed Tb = 29.2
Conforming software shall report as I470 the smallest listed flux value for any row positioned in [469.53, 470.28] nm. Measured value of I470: 24.5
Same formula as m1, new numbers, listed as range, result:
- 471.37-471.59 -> 28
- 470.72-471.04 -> 31.2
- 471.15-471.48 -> 33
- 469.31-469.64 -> 32.4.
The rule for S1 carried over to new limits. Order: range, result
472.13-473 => 33.1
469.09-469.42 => 27.9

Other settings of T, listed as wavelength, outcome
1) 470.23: 24.9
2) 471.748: 31.7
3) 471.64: 29.7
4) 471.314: 33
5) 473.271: 31.8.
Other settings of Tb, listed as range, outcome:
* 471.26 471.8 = 29.9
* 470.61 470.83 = 28.3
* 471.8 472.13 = 29.8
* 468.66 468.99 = 29.7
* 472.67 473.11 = 27.1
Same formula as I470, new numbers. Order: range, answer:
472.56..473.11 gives 25.7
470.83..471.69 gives 27.1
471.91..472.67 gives 24.6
